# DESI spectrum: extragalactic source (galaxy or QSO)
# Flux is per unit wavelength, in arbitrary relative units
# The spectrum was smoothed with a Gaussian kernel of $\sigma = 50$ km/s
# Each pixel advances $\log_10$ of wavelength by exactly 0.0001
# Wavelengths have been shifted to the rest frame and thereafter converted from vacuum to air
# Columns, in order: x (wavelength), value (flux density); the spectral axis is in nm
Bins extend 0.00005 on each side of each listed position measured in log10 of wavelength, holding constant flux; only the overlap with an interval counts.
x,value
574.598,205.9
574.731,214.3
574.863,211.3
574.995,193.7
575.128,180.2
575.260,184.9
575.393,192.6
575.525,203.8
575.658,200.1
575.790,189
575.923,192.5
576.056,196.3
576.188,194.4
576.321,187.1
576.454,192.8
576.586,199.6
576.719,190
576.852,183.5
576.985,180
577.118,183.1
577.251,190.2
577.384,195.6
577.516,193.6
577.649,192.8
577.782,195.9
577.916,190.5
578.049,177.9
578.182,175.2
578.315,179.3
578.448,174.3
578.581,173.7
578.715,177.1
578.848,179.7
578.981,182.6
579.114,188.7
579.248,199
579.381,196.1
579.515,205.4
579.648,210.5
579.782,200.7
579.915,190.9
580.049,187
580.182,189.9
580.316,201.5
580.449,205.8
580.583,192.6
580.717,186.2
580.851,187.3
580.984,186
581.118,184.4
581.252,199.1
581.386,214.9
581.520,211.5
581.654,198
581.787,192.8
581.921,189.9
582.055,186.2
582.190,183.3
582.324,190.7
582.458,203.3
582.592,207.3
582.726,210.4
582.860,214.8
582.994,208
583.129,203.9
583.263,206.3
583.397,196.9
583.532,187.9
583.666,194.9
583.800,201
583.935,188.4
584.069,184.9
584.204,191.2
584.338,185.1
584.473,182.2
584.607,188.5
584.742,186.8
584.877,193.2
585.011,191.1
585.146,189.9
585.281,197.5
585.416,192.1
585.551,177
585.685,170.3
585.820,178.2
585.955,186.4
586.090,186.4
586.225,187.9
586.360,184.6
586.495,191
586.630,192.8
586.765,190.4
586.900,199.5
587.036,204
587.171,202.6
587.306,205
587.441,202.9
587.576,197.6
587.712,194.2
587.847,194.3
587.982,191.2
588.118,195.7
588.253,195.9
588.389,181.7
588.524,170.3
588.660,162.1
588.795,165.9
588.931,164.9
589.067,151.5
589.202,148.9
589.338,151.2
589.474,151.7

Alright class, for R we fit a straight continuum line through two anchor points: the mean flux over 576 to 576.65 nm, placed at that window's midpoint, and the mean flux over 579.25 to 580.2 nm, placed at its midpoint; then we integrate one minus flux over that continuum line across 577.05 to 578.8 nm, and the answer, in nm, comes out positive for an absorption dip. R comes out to 0.10 nm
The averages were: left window 194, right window 198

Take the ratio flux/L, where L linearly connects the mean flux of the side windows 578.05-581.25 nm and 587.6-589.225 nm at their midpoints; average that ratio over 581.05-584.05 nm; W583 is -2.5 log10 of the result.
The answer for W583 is -0.07 mag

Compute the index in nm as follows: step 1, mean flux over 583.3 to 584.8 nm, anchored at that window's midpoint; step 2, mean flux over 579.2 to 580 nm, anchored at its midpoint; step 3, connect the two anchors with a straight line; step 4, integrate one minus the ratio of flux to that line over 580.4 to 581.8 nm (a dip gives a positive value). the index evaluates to 0.00 nm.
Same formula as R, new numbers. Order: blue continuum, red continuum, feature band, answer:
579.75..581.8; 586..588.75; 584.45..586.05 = 0.054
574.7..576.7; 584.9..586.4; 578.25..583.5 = -0.124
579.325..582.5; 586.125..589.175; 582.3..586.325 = -0.030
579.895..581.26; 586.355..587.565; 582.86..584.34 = -0.017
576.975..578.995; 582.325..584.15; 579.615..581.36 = -0.022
